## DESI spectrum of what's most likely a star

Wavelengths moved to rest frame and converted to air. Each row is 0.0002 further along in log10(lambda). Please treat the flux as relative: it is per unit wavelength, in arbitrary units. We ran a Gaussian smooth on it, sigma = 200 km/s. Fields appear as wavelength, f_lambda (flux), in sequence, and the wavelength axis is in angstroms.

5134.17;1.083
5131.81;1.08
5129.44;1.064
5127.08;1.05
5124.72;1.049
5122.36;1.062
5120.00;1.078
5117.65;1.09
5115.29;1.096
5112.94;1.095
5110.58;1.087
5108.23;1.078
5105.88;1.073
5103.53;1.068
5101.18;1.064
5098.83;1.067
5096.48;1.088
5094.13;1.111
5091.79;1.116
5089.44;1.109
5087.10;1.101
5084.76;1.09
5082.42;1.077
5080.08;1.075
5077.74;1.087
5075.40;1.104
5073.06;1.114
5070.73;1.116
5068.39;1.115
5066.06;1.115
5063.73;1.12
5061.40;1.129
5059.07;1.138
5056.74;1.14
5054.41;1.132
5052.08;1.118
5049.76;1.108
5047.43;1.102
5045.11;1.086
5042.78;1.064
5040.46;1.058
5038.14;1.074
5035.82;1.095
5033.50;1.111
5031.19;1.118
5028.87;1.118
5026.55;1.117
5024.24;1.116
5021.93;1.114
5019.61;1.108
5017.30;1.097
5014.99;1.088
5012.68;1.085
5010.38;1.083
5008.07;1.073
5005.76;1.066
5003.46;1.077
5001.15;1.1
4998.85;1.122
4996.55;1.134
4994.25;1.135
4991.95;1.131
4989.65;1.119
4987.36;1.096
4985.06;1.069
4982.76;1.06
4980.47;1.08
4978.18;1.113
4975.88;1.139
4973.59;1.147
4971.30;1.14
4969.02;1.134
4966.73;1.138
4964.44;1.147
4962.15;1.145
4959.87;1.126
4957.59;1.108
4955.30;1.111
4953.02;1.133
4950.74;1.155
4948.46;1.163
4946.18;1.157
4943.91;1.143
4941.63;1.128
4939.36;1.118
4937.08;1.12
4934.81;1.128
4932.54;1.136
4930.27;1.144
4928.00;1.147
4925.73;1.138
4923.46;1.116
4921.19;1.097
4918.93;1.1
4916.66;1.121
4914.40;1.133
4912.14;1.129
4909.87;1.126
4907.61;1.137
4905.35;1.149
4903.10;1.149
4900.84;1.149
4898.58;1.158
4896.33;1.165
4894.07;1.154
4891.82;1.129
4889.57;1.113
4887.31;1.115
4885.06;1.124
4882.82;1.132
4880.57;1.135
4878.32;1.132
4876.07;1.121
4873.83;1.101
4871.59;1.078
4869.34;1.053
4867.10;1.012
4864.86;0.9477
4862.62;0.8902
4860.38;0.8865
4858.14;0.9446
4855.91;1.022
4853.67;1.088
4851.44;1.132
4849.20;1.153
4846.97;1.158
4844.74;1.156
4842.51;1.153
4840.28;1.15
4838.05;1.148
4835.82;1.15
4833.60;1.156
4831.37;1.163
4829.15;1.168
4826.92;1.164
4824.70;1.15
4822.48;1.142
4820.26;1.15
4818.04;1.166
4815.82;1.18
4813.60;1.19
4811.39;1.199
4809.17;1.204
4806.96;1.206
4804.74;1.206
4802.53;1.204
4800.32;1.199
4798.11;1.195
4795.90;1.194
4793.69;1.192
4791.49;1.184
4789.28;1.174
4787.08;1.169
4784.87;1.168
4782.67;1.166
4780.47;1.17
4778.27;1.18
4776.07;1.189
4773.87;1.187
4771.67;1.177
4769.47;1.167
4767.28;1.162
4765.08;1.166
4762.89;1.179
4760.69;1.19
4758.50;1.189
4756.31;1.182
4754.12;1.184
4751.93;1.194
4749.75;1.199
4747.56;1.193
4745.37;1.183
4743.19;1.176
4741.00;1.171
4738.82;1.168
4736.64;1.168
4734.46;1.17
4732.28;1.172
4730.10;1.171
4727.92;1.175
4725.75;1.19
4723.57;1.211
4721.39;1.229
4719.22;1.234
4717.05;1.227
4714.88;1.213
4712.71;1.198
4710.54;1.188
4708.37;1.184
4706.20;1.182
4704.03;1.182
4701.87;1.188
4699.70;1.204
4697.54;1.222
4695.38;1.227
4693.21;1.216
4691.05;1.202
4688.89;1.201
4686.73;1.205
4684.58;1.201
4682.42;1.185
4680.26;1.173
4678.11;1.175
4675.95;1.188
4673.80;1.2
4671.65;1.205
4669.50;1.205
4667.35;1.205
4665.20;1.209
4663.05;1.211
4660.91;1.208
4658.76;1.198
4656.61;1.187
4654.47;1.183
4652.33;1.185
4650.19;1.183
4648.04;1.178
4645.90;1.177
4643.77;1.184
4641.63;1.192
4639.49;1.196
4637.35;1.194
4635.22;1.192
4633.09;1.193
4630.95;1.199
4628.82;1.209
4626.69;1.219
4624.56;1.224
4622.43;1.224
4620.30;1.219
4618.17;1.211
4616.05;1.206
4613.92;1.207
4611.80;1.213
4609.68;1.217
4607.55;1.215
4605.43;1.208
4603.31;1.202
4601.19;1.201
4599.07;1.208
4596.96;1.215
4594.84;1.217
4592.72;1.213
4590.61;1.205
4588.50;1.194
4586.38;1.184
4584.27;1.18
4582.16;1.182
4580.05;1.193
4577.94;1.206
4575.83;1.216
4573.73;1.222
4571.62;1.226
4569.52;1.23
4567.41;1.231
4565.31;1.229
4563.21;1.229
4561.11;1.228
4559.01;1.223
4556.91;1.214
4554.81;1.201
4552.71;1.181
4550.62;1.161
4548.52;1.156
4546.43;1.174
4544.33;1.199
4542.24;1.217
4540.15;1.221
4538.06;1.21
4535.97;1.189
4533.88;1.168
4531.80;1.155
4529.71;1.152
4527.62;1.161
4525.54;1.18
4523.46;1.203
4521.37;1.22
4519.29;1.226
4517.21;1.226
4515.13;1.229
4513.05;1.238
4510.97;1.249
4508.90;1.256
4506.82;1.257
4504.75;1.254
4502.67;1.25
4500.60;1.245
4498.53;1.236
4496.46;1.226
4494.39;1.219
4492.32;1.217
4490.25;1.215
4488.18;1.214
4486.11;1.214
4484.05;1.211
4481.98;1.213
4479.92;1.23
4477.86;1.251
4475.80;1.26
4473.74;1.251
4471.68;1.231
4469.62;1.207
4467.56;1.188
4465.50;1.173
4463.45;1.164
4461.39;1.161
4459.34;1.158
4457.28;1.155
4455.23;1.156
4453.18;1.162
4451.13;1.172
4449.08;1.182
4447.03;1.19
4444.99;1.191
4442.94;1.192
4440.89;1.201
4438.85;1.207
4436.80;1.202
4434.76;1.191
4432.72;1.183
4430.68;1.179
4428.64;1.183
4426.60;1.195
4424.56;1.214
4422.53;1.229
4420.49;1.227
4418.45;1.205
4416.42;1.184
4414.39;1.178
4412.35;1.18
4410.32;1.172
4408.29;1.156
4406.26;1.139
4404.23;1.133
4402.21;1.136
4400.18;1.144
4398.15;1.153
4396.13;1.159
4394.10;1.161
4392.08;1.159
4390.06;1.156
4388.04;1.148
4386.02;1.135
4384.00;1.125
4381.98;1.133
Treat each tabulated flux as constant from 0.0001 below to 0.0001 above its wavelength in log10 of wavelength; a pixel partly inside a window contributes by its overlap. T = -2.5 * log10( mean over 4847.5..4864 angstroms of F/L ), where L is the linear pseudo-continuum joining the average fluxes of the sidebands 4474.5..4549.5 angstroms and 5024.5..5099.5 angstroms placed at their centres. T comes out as 0.13 mag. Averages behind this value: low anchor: 1.22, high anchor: 1.1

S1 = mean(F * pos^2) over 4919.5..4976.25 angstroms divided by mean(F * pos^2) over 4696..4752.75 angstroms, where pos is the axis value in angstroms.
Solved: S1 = 1.0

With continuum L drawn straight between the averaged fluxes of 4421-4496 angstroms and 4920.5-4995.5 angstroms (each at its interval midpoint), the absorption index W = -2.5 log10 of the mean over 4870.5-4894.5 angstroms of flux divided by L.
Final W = 0.02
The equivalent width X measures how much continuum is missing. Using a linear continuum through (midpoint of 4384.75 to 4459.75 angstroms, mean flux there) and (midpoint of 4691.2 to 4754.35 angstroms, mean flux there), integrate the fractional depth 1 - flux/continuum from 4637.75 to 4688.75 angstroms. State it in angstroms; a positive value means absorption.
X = -0.1 angstroms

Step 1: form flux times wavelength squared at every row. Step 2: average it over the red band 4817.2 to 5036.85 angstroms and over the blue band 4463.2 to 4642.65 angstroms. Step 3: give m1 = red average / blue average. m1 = 1.08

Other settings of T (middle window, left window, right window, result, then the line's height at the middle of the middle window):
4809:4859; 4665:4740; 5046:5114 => 0.02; 1.16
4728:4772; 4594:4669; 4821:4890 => -0.03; 1.15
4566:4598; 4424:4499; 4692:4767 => -0.01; 1.2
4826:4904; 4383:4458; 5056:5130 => 0.02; 1.12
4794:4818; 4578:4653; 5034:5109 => -0.03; 1.16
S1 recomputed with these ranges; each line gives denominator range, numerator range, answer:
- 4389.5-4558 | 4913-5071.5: 1.16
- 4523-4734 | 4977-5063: 1.08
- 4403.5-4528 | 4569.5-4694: 1.07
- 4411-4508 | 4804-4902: 1.10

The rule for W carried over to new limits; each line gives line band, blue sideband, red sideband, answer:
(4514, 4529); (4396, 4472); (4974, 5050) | -0.03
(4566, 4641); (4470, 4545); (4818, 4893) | -0.02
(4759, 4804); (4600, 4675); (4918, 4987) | -0.01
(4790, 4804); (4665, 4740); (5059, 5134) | -0.02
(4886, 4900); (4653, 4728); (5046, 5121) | 0.01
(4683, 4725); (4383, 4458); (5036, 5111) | -0.06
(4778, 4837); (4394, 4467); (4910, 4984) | -0.03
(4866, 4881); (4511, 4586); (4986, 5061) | 0.05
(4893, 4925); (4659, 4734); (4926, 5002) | 0.01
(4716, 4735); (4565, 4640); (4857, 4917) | -0.04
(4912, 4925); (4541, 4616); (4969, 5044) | 0.01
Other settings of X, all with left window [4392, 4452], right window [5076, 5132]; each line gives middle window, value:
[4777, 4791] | -0.55 angstroms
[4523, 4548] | -0.45 angstroms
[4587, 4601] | -0.63 angstroms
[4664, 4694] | -1.43 angstroms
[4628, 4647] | -0.72 angstroms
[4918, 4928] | -0.08 angstroms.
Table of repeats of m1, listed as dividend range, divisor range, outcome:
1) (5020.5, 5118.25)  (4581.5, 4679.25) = 1.10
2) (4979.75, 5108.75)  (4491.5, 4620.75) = 1.11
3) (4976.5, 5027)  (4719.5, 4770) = 1.03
